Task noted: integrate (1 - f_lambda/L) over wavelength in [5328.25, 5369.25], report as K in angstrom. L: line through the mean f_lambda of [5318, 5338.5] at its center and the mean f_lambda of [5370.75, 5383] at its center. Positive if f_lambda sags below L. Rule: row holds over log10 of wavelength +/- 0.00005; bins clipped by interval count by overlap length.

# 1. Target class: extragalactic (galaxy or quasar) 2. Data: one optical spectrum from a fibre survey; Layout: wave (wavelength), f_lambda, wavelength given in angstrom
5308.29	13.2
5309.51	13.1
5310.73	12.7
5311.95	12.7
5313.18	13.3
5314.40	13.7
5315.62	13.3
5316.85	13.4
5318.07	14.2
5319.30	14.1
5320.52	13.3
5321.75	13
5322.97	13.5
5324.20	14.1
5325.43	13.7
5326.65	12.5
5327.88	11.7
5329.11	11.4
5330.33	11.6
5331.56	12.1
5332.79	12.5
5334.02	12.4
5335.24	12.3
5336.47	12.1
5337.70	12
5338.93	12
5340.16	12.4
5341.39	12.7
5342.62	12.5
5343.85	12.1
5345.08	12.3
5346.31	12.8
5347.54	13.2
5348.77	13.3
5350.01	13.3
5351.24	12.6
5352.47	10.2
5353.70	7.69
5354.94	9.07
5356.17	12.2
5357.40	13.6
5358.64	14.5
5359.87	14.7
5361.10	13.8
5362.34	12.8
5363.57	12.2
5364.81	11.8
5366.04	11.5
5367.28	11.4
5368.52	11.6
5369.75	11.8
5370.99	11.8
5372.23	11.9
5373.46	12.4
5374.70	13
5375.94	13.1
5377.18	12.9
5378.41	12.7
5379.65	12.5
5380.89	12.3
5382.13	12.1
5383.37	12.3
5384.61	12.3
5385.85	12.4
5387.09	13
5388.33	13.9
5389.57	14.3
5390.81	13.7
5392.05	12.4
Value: 1.3 angstrom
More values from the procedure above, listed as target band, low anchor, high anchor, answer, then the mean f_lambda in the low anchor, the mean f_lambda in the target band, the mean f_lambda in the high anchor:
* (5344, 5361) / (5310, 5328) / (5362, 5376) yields 0.2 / 13.3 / 12.3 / 12.1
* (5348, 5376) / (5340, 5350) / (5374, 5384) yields 1.1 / 12.7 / 12.2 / 12.6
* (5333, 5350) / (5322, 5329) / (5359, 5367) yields 0.5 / 13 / 12.5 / 12.8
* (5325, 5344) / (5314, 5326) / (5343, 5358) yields 0.8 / 13.6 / 12.2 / 11.9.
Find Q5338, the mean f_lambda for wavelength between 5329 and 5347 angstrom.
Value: 12.2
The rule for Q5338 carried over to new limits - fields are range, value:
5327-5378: 12.2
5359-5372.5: 12.4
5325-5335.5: 12.2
